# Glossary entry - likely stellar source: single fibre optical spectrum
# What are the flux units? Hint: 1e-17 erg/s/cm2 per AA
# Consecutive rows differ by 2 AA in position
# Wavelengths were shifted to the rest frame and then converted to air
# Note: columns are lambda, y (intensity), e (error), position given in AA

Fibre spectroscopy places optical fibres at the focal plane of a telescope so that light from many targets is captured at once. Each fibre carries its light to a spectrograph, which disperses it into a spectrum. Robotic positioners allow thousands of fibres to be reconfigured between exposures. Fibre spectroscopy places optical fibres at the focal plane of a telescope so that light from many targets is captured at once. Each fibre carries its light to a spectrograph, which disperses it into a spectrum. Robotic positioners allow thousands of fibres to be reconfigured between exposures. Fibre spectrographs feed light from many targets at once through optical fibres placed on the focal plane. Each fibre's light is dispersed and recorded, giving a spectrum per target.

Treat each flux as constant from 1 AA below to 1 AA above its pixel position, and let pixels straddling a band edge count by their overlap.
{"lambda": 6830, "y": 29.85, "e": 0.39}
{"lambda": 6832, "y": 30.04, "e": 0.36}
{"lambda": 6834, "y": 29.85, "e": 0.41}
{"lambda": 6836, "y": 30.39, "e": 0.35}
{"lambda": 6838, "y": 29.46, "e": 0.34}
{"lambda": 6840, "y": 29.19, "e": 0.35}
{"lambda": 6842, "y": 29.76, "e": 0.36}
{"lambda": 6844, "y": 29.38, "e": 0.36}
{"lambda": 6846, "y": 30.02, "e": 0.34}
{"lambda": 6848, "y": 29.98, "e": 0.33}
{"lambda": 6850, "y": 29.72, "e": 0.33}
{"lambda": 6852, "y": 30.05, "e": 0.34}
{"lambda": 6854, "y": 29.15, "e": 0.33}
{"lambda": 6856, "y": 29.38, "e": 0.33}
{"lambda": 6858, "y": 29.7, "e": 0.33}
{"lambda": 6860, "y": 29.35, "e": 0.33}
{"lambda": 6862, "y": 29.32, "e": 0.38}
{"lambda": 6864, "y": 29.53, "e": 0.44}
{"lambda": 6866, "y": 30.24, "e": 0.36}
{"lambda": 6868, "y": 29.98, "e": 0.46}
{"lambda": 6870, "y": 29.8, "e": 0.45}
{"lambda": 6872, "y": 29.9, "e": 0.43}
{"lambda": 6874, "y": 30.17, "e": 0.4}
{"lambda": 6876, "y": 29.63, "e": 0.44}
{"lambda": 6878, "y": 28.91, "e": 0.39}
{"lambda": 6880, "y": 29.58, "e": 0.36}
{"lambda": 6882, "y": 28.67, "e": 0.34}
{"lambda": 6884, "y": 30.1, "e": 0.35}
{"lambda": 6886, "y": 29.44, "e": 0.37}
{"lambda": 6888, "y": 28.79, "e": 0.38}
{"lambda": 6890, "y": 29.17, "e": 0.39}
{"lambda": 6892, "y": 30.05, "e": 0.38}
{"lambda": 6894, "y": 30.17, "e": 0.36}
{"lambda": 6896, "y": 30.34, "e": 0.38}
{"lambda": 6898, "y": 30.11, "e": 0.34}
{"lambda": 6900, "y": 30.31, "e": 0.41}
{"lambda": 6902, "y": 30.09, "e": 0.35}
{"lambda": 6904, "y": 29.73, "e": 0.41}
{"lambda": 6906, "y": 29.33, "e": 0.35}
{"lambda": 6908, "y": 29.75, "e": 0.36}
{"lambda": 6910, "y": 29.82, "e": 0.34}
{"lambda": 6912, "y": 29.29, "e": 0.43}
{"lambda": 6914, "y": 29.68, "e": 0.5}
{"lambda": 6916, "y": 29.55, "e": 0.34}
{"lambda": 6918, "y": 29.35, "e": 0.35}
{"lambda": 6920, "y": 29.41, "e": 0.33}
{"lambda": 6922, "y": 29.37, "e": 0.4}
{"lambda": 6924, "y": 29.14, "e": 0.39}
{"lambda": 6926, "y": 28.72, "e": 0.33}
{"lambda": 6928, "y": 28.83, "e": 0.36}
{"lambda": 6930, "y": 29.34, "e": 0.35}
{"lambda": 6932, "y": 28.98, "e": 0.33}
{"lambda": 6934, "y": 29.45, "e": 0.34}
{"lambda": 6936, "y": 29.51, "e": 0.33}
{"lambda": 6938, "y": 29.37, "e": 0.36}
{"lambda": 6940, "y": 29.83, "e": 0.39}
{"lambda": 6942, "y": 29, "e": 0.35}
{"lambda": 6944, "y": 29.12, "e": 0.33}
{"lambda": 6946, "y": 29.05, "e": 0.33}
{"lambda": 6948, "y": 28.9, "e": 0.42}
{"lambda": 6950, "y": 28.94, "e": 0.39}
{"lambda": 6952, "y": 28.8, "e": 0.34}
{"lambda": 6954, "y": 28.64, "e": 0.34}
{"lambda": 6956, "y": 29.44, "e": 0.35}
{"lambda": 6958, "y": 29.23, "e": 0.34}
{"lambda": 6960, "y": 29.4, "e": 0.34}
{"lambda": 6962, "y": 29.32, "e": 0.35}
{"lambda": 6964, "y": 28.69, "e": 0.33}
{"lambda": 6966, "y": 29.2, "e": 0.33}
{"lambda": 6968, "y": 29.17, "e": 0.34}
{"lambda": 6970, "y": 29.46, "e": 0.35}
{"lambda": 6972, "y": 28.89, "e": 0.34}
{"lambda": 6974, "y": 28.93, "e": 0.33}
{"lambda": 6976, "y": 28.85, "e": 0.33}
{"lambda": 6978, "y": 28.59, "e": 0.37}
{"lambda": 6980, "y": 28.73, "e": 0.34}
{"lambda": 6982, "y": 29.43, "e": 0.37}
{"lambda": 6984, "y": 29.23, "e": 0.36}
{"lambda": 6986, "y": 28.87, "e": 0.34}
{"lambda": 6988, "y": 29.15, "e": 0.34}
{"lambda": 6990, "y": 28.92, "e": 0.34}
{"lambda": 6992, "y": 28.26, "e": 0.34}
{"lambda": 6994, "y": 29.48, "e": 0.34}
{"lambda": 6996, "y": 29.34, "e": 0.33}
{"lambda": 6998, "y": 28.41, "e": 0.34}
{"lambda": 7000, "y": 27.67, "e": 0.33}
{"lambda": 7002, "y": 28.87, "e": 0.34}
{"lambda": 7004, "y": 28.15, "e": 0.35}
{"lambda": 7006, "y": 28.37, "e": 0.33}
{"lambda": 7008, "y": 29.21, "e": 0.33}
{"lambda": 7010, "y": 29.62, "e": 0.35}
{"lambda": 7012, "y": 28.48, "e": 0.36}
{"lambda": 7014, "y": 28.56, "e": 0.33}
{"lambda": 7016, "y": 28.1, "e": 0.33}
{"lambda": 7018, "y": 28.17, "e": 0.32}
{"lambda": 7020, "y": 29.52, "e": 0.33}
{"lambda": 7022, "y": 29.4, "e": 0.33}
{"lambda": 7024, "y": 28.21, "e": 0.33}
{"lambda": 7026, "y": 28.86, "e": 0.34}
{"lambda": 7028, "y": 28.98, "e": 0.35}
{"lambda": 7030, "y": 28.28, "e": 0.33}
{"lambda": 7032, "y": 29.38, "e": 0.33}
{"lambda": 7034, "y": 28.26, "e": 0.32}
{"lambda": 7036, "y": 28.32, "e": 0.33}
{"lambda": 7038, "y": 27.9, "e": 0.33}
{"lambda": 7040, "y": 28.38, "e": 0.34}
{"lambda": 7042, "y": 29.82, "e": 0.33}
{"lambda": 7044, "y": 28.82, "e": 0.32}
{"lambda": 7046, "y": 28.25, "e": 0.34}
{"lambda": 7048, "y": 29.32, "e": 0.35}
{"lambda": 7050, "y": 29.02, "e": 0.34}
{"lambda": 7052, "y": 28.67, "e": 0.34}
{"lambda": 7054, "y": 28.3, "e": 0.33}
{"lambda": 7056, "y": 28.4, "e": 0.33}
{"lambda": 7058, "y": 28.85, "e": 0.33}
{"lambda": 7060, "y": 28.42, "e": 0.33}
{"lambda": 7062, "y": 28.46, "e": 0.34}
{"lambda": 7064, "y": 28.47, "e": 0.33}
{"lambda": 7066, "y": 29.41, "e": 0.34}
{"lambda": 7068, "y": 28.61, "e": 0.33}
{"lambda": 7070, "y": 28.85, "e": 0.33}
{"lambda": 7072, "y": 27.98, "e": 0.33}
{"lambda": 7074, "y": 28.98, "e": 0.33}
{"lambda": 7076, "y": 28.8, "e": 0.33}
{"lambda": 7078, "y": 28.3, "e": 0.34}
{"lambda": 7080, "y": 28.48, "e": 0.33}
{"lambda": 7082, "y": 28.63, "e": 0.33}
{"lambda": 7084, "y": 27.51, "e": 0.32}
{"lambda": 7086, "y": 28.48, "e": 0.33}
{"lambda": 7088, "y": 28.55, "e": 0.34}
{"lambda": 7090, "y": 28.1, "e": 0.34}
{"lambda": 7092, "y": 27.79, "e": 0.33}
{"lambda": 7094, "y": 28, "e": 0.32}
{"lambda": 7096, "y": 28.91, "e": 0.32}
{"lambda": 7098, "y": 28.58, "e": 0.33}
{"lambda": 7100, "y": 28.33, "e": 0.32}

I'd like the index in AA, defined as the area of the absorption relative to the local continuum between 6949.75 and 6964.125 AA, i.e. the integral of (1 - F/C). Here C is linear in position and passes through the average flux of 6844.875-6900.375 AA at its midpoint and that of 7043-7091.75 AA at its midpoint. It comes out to 0.1 AA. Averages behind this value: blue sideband 29.7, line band 29.1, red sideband 28.6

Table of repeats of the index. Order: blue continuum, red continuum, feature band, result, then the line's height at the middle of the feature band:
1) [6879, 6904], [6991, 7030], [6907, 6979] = 0.23 AA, 29.3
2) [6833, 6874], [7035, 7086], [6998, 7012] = 0.13 AA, 28.9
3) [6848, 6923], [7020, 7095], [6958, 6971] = -0.02 AA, 29.2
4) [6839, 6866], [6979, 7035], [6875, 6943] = -0.44 AA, 29.3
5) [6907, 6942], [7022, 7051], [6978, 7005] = 0.17 AA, 29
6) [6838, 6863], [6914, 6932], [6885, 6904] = -0.30 AA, 29.4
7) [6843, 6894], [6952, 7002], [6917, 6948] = 0.01 AA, 29.2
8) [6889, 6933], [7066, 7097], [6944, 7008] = 0.47 AA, 29.1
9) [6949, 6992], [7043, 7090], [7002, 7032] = 0.08 AA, 28.8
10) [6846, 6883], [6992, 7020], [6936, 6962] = -0.10 AA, 29.1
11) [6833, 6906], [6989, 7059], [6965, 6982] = 0.01 AA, 29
